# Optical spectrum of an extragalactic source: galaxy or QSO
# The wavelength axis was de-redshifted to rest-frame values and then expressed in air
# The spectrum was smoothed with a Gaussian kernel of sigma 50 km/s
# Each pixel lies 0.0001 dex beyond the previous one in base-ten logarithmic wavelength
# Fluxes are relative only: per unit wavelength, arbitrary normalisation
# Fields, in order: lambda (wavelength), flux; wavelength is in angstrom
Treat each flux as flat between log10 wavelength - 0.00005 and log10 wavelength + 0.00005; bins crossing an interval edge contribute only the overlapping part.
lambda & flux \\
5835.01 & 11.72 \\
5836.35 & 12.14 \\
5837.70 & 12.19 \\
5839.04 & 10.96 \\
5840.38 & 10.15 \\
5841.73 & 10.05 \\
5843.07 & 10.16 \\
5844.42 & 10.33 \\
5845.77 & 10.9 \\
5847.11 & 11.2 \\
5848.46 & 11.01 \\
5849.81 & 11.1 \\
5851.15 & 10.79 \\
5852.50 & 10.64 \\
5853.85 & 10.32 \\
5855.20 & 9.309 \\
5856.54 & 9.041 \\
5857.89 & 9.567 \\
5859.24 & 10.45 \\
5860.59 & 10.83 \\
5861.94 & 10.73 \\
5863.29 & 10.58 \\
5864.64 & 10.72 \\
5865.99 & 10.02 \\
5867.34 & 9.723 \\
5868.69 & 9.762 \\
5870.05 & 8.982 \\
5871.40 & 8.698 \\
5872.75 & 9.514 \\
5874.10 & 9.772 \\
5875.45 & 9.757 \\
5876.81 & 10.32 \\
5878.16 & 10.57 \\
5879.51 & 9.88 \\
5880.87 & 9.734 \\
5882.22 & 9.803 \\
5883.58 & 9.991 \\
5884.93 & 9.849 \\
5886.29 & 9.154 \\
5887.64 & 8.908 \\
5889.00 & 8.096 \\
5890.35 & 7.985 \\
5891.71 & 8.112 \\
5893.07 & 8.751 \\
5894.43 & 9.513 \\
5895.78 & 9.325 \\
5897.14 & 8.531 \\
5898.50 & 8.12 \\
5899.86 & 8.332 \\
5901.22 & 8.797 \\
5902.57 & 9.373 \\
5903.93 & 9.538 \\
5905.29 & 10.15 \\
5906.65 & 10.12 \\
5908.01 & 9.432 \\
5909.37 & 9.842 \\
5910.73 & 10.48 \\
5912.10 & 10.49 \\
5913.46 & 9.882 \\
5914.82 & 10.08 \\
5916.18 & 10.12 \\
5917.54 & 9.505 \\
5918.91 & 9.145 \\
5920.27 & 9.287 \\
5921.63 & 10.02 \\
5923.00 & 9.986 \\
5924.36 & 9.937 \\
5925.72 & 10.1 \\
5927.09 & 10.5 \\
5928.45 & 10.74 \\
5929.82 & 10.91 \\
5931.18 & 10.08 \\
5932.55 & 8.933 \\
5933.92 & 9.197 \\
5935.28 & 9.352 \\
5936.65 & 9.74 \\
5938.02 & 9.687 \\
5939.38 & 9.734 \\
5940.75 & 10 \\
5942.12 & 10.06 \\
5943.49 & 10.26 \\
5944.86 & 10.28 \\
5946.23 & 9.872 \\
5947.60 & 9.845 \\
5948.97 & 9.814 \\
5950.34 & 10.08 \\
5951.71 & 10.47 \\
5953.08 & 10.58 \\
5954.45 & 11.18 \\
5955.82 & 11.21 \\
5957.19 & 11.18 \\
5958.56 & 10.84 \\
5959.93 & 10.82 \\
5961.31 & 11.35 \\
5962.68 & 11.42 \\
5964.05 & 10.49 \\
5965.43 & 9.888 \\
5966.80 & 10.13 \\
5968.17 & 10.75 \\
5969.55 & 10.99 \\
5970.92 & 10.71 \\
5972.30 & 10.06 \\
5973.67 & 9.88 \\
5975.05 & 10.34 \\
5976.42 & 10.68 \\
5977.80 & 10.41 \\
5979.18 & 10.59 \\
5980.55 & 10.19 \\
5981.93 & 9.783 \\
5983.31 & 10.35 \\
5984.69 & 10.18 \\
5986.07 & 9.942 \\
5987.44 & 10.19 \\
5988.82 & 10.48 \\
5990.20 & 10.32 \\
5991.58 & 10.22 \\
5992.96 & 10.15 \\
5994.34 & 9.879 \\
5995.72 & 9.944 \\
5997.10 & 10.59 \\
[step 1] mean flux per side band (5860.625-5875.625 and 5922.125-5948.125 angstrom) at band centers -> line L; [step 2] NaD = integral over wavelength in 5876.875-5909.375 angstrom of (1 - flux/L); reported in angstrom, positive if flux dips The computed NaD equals 2.16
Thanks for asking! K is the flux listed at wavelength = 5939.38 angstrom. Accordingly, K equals 9.734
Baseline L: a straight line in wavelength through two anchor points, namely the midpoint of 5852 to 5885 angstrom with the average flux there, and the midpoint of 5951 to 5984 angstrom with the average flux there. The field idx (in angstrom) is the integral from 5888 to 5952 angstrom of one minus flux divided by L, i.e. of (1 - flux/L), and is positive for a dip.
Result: 4.1 angstrom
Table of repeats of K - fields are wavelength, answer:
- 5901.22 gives 8.797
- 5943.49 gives 10.26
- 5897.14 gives 8.531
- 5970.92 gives 10.71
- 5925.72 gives 10.1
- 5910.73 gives 10.48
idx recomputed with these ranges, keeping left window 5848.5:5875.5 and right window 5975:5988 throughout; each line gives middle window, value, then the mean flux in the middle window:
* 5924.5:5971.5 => -0.5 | 10.3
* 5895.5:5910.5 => 1.3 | 9.27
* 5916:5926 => 0.4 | 9.73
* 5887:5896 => 1.3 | 8.64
